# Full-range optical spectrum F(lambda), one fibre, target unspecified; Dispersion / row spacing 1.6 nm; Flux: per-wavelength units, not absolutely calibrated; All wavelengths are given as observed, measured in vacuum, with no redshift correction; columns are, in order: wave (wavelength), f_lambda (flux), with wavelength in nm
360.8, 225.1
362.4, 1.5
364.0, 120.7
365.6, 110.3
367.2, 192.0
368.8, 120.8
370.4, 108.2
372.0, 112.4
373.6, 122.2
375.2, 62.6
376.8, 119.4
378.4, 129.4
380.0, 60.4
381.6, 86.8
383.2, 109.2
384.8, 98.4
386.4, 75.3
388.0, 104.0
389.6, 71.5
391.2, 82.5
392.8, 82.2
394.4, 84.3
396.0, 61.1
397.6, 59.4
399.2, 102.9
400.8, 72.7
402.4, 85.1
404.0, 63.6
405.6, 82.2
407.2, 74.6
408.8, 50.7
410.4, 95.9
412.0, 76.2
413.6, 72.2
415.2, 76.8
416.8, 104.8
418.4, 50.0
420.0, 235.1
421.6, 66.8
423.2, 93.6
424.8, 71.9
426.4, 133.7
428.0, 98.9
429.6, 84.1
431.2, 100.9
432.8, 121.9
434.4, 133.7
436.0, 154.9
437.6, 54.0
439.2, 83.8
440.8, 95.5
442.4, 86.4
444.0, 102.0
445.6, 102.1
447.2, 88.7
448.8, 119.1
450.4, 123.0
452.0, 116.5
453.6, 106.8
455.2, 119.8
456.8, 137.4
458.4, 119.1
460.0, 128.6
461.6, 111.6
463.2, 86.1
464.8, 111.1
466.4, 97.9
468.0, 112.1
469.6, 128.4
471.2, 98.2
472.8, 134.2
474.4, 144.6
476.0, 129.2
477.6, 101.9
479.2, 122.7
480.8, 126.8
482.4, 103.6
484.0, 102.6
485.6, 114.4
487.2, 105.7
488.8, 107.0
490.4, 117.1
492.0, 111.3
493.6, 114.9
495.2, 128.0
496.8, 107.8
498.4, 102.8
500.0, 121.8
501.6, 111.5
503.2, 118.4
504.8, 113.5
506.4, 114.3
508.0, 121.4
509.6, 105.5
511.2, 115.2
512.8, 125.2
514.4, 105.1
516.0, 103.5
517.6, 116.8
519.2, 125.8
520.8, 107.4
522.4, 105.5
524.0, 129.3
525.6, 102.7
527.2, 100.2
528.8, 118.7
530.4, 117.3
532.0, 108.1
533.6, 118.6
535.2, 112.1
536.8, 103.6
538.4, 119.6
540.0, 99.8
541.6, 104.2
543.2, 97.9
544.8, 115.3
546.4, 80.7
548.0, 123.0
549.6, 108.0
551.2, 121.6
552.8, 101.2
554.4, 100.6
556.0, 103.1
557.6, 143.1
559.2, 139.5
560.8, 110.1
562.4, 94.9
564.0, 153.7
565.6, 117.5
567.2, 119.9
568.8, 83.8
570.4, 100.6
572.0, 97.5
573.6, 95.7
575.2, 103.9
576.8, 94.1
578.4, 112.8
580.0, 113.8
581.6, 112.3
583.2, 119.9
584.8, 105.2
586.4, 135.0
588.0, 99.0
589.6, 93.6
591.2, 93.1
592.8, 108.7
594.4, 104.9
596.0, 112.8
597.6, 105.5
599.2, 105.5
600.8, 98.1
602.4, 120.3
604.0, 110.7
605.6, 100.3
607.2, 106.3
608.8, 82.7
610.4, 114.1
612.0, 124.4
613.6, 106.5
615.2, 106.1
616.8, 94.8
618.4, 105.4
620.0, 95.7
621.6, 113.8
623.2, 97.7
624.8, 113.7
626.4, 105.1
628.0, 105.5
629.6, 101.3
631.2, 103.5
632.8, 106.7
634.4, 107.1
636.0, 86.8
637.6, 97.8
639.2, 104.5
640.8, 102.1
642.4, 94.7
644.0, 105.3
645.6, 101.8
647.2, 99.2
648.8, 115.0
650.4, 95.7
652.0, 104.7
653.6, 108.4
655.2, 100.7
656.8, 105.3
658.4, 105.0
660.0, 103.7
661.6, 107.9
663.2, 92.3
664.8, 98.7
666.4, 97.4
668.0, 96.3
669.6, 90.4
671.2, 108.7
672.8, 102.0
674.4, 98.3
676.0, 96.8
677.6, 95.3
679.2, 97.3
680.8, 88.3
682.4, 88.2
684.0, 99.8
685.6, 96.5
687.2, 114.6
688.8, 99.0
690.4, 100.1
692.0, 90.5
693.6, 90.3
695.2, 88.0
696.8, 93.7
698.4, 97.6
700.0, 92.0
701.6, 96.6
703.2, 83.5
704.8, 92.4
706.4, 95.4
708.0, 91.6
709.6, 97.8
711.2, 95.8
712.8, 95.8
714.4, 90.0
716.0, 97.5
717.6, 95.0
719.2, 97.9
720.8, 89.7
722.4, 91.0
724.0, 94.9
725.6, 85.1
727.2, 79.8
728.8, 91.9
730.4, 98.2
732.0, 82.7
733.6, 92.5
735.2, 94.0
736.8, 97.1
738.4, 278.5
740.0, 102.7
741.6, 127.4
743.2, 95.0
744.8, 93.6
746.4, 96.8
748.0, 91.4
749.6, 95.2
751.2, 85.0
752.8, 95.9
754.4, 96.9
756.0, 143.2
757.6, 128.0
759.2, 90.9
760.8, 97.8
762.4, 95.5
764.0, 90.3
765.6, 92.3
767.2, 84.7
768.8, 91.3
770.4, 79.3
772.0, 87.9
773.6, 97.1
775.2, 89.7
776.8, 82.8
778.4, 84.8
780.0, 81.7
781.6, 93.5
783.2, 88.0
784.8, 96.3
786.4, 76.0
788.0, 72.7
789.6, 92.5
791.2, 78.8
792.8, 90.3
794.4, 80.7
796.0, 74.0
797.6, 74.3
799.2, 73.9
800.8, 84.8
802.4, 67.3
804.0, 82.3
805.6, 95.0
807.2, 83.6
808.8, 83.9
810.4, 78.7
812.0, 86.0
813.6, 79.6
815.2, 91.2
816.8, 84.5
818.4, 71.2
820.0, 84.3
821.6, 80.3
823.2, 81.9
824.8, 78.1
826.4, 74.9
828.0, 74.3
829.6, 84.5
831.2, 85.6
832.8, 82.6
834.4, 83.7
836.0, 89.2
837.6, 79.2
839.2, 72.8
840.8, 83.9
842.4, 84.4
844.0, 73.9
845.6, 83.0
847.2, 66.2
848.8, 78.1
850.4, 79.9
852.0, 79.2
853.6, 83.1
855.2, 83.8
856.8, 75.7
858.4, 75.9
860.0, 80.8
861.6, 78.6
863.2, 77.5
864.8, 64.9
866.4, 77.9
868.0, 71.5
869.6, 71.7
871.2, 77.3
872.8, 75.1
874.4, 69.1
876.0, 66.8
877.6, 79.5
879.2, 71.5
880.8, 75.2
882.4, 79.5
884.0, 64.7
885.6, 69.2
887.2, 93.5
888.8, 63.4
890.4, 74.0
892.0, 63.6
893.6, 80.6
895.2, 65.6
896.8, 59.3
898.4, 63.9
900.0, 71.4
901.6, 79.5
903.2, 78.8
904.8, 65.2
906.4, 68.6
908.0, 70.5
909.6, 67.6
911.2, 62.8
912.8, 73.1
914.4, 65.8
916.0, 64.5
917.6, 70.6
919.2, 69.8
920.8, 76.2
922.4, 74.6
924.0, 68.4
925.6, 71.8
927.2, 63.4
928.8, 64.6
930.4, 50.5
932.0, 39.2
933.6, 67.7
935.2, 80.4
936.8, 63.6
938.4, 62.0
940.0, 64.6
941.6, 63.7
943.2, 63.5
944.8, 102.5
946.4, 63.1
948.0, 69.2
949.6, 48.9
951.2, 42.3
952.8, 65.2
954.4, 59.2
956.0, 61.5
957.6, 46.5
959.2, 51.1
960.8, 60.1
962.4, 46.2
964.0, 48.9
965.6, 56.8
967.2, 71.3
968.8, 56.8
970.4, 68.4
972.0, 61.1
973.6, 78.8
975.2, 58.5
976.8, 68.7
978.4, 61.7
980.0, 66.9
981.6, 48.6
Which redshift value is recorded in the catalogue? 0.13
